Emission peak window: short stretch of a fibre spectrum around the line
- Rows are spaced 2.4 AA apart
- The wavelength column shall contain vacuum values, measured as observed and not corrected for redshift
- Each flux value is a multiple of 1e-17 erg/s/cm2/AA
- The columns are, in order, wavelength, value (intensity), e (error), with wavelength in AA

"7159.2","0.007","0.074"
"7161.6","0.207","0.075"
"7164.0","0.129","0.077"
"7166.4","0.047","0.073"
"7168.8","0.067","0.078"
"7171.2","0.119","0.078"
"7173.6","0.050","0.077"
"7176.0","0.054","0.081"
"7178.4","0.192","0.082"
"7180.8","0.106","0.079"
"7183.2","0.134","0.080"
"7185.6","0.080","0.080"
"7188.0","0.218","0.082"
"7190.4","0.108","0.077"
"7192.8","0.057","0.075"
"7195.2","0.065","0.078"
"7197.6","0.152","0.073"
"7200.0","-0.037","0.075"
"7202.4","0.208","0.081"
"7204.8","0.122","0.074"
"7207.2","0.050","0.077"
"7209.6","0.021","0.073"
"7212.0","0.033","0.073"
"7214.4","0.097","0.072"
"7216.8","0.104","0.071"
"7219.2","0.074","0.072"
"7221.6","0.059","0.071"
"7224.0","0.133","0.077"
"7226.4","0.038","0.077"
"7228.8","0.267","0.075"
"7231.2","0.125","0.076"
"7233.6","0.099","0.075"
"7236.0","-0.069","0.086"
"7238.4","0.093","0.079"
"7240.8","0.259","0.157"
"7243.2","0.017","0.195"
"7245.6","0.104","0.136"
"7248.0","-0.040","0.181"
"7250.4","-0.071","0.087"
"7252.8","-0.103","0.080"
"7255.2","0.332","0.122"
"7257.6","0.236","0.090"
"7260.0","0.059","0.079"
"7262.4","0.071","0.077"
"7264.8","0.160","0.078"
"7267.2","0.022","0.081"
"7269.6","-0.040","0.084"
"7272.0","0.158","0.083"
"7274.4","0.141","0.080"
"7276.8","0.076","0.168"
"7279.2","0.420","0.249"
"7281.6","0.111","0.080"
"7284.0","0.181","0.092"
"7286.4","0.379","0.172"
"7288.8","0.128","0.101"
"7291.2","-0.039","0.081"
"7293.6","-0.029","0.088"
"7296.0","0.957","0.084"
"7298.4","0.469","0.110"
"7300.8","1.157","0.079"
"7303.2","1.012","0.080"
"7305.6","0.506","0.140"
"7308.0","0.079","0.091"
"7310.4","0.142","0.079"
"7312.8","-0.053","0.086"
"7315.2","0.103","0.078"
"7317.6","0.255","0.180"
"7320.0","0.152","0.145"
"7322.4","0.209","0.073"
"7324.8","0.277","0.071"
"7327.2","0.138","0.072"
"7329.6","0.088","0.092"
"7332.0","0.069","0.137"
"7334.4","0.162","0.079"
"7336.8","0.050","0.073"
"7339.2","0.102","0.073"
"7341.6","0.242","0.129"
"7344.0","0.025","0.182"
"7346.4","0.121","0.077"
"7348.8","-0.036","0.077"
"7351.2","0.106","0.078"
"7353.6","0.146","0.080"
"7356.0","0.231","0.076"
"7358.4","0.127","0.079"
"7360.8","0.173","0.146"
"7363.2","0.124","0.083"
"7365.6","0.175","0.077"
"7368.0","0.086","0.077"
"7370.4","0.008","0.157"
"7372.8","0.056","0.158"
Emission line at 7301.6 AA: [O II] 3727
